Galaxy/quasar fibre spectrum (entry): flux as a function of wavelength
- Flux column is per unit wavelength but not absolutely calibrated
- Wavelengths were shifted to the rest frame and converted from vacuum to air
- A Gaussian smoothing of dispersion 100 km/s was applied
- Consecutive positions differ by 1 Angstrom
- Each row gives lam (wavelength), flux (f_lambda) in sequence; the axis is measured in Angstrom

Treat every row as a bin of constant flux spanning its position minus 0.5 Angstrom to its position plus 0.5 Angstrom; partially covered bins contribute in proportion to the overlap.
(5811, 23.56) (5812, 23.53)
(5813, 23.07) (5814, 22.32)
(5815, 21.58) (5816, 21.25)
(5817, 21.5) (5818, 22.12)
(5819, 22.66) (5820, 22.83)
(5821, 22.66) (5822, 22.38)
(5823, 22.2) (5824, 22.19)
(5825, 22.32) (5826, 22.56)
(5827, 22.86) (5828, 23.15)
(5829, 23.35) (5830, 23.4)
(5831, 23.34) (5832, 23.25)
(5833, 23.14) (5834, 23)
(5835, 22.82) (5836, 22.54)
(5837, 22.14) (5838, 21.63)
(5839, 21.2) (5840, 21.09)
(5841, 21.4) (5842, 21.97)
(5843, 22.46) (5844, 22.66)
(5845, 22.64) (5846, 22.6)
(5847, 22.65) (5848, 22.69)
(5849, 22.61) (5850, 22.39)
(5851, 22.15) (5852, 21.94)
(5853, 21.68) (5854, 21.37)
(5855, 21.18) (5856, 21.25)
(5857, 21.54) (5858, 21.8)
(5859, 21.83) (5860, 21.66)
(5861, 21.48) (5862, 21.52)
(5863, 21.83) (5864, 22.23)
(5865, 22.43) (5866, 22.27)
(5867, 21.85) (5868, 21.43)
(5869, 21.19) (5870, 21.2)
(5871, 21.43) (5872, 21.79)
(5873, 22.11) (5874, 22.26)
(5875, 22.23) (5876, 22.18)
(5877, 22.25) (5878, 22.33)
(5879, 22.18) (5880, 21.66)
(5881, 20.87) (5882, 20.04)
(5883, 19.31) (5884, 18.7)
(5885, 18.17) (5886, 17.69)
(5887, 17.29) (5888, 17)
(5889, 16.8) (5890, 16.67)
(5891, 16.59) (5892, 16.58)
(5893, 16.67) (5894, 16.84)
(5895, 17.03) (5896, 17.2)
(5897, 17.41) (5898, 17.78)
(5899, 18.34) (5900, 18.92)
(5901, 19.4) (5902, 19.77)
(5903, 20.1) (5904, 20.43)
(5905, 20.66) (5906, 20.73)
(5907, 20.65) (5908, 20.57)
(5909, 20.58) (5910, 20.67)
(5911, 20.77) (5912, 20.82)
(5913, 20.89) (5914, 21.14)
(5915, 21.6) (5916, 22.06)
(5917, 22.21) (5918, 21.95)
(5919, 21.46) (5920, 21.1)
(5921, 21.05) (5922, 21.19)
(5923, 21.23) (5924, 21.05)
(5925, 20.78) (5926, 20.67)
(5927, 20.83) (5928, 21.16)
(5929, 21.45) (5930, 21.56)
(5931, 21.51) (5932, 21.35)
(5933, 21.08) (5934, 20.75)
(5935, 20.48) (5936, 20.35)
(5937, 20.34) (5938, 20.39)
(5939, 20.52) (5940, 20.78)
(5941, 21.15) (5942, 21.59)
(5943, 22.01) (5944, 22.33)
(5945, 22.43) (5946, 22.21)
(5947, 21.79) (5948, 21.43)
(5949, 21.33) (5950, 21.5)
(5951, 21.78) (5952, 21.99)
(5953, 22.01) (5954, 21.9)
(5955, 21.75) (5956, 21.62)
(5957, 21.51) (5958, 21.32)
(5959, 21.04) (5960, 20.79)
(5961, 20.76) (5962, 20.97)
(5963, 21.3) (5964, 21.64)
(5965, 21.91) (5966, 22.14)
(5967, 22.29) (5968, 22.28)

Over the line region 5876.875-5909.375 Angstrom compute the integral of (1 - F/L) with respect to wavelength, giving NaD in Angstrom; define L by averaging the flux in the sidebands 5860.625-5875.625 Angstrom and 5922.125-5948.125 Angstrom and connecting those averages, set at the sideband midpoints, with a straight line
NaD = 4.0 Angstrom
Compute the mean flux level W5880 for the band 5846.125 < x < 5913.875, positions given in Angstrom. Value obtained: 20.4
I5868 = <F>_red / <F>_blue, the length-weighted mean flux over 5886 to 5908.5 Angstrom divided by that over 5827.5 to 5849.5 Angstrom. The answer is 0.81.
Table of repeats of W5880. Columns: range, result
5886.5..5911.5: 18.6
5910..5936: 21.2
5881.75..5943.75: 19.9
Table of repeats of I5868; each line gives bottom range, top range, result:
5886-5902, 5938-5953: 1.24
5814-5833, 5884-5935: 0.88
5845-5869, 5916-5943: 0.96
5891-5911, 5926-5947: 1.12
